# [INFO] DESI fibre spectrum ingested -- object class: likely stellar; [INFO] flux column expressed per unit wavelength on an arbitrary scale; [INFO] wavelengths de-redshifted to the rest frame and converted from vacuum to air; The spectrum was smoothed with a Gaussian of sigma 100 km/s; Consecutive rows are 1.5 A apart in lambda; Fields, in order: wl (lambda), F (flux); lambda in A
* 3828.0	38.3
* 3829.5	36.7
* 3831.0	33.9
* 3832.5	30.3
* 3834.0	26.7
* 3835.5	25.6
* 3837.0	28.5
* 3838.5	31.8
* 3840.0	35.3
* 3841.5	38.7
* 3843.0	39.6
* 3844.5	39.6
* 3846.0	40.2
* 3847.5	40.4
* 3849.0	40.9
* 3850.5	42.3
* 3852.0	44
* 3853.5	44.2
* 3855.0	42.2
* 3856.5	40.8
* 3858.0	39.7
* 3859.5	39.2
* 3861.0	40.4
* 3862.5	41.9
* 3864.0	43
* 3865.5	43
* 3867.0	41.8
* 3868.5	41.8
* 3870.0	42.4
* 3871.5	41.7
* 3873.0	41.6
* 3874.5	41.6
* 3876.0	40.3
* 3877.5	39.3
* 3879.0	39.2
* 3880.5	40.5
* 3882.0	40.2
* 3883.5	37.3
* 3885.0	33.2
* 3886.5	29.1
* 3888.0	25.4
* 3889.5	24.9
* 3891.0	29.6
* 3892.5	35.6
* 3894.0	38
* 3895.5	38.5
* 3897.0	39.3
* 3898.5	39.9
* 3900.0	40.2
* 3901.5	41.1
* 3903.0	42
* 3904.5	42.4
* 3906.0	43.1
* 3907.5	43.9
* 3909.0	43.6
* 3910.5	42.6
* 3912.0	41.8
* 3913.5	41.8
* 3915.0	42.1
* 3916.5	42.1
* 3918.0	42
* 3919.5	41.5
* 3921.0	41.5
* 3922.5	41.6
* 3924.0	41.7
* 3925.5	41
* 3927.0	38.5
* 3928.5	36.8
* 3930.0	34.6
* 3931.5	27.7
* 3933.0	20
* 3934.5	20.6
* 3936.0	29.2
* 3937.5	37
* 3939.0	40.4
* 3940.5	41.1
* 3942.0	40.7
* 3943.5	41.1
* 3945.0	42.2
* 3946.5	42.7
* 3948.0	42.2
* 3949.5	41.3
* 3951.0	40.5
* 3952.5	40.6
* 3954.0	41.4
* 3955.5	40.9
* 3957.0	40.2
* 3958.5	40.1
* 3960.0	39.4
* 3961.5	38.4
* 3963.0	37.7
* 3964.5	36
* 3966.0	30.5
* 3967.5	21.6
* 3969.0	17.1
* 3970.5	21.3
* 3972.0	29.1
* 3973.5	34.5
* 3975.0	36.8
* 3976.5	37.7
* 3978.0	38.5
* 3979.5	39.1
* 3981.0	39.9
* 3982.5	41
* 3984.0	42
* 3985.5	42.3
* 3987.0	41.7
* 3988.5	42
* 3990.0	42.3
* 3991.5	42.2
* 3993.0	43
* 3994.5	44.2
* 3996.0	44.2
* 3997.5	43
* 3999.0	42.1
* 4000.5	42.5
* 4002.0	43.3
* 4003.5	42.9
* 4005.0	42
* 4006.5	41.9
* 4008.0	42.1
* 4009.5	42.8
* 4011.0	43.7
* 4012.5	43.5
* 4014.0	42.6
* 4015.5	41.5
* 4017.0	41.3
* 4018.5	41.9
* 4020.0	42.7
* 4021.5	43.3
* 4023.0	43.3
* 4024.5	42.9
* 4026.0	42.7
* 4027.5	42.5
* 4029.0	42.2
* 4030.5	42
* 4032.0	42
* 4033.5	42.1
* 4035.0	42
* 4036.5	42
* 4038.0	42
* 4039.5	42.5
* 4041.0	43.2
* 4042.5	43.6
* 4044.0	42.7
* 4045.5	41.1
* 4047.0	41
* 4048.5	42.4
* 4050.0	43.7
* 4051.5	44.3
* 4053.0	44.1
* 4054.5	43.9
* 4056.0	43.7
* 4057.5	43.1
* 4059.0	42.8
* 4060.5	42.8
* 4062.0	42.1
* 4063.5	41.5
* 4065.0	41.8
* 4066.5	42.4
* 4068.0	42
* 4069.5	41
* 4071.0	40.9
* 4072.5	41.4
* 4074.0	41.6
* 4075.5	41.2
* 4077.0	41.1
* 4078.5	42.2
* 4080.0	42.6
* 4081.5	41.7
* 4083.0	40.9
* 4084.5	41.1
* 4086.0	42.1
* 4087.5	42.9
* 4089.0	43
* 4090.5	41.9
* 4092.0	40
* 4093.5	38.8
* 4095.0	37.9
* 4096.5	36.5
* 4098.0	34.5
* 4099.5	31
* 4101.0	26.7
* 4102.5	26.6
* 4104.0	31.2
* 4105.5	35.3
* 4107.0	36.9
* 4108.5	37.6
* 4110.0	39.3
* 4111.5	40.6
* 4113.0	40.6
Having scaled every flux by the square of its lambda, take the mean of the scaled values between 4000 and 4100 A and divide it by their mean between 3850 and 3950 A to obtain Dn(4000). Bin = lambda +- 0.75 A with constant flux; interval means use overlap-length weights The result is 1.16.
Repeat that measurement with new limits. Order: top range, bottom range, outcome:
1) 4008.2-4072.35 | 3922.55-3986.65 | 1.22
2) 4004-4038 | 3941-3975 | 1.20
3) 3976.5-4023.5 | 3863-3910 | 1.15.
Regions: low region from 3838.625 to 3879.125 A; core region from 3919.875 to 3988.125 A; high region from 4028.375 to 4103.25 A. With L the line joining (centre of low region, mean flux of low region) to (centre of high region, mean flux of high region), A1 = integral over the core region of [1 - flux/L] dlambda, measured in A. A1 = 6.92 A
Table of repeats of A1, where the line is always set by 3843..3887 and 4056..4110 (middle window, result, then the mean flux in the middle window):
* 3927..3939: 2.8 A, 30.7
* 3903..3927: -1.1 A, 42.1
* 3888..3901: 1.6 A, 35.3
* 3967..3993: 2.4 A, 36.2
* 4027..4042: -1.0 A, 42.3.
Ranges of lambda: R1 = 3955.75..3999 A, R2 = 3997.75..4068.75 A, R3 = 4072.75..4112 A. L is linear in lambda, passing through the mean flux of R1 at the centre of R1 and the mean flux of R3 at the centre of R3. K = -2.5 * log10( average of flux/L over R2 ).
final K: -0.13 mag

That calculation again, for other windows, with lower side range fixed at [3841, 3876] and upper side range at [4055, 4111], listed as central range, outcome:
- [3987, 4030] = -0.067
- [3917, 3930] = 0.015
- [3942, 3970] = 0.088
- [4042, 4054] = -0.081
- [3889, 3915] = 0.039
